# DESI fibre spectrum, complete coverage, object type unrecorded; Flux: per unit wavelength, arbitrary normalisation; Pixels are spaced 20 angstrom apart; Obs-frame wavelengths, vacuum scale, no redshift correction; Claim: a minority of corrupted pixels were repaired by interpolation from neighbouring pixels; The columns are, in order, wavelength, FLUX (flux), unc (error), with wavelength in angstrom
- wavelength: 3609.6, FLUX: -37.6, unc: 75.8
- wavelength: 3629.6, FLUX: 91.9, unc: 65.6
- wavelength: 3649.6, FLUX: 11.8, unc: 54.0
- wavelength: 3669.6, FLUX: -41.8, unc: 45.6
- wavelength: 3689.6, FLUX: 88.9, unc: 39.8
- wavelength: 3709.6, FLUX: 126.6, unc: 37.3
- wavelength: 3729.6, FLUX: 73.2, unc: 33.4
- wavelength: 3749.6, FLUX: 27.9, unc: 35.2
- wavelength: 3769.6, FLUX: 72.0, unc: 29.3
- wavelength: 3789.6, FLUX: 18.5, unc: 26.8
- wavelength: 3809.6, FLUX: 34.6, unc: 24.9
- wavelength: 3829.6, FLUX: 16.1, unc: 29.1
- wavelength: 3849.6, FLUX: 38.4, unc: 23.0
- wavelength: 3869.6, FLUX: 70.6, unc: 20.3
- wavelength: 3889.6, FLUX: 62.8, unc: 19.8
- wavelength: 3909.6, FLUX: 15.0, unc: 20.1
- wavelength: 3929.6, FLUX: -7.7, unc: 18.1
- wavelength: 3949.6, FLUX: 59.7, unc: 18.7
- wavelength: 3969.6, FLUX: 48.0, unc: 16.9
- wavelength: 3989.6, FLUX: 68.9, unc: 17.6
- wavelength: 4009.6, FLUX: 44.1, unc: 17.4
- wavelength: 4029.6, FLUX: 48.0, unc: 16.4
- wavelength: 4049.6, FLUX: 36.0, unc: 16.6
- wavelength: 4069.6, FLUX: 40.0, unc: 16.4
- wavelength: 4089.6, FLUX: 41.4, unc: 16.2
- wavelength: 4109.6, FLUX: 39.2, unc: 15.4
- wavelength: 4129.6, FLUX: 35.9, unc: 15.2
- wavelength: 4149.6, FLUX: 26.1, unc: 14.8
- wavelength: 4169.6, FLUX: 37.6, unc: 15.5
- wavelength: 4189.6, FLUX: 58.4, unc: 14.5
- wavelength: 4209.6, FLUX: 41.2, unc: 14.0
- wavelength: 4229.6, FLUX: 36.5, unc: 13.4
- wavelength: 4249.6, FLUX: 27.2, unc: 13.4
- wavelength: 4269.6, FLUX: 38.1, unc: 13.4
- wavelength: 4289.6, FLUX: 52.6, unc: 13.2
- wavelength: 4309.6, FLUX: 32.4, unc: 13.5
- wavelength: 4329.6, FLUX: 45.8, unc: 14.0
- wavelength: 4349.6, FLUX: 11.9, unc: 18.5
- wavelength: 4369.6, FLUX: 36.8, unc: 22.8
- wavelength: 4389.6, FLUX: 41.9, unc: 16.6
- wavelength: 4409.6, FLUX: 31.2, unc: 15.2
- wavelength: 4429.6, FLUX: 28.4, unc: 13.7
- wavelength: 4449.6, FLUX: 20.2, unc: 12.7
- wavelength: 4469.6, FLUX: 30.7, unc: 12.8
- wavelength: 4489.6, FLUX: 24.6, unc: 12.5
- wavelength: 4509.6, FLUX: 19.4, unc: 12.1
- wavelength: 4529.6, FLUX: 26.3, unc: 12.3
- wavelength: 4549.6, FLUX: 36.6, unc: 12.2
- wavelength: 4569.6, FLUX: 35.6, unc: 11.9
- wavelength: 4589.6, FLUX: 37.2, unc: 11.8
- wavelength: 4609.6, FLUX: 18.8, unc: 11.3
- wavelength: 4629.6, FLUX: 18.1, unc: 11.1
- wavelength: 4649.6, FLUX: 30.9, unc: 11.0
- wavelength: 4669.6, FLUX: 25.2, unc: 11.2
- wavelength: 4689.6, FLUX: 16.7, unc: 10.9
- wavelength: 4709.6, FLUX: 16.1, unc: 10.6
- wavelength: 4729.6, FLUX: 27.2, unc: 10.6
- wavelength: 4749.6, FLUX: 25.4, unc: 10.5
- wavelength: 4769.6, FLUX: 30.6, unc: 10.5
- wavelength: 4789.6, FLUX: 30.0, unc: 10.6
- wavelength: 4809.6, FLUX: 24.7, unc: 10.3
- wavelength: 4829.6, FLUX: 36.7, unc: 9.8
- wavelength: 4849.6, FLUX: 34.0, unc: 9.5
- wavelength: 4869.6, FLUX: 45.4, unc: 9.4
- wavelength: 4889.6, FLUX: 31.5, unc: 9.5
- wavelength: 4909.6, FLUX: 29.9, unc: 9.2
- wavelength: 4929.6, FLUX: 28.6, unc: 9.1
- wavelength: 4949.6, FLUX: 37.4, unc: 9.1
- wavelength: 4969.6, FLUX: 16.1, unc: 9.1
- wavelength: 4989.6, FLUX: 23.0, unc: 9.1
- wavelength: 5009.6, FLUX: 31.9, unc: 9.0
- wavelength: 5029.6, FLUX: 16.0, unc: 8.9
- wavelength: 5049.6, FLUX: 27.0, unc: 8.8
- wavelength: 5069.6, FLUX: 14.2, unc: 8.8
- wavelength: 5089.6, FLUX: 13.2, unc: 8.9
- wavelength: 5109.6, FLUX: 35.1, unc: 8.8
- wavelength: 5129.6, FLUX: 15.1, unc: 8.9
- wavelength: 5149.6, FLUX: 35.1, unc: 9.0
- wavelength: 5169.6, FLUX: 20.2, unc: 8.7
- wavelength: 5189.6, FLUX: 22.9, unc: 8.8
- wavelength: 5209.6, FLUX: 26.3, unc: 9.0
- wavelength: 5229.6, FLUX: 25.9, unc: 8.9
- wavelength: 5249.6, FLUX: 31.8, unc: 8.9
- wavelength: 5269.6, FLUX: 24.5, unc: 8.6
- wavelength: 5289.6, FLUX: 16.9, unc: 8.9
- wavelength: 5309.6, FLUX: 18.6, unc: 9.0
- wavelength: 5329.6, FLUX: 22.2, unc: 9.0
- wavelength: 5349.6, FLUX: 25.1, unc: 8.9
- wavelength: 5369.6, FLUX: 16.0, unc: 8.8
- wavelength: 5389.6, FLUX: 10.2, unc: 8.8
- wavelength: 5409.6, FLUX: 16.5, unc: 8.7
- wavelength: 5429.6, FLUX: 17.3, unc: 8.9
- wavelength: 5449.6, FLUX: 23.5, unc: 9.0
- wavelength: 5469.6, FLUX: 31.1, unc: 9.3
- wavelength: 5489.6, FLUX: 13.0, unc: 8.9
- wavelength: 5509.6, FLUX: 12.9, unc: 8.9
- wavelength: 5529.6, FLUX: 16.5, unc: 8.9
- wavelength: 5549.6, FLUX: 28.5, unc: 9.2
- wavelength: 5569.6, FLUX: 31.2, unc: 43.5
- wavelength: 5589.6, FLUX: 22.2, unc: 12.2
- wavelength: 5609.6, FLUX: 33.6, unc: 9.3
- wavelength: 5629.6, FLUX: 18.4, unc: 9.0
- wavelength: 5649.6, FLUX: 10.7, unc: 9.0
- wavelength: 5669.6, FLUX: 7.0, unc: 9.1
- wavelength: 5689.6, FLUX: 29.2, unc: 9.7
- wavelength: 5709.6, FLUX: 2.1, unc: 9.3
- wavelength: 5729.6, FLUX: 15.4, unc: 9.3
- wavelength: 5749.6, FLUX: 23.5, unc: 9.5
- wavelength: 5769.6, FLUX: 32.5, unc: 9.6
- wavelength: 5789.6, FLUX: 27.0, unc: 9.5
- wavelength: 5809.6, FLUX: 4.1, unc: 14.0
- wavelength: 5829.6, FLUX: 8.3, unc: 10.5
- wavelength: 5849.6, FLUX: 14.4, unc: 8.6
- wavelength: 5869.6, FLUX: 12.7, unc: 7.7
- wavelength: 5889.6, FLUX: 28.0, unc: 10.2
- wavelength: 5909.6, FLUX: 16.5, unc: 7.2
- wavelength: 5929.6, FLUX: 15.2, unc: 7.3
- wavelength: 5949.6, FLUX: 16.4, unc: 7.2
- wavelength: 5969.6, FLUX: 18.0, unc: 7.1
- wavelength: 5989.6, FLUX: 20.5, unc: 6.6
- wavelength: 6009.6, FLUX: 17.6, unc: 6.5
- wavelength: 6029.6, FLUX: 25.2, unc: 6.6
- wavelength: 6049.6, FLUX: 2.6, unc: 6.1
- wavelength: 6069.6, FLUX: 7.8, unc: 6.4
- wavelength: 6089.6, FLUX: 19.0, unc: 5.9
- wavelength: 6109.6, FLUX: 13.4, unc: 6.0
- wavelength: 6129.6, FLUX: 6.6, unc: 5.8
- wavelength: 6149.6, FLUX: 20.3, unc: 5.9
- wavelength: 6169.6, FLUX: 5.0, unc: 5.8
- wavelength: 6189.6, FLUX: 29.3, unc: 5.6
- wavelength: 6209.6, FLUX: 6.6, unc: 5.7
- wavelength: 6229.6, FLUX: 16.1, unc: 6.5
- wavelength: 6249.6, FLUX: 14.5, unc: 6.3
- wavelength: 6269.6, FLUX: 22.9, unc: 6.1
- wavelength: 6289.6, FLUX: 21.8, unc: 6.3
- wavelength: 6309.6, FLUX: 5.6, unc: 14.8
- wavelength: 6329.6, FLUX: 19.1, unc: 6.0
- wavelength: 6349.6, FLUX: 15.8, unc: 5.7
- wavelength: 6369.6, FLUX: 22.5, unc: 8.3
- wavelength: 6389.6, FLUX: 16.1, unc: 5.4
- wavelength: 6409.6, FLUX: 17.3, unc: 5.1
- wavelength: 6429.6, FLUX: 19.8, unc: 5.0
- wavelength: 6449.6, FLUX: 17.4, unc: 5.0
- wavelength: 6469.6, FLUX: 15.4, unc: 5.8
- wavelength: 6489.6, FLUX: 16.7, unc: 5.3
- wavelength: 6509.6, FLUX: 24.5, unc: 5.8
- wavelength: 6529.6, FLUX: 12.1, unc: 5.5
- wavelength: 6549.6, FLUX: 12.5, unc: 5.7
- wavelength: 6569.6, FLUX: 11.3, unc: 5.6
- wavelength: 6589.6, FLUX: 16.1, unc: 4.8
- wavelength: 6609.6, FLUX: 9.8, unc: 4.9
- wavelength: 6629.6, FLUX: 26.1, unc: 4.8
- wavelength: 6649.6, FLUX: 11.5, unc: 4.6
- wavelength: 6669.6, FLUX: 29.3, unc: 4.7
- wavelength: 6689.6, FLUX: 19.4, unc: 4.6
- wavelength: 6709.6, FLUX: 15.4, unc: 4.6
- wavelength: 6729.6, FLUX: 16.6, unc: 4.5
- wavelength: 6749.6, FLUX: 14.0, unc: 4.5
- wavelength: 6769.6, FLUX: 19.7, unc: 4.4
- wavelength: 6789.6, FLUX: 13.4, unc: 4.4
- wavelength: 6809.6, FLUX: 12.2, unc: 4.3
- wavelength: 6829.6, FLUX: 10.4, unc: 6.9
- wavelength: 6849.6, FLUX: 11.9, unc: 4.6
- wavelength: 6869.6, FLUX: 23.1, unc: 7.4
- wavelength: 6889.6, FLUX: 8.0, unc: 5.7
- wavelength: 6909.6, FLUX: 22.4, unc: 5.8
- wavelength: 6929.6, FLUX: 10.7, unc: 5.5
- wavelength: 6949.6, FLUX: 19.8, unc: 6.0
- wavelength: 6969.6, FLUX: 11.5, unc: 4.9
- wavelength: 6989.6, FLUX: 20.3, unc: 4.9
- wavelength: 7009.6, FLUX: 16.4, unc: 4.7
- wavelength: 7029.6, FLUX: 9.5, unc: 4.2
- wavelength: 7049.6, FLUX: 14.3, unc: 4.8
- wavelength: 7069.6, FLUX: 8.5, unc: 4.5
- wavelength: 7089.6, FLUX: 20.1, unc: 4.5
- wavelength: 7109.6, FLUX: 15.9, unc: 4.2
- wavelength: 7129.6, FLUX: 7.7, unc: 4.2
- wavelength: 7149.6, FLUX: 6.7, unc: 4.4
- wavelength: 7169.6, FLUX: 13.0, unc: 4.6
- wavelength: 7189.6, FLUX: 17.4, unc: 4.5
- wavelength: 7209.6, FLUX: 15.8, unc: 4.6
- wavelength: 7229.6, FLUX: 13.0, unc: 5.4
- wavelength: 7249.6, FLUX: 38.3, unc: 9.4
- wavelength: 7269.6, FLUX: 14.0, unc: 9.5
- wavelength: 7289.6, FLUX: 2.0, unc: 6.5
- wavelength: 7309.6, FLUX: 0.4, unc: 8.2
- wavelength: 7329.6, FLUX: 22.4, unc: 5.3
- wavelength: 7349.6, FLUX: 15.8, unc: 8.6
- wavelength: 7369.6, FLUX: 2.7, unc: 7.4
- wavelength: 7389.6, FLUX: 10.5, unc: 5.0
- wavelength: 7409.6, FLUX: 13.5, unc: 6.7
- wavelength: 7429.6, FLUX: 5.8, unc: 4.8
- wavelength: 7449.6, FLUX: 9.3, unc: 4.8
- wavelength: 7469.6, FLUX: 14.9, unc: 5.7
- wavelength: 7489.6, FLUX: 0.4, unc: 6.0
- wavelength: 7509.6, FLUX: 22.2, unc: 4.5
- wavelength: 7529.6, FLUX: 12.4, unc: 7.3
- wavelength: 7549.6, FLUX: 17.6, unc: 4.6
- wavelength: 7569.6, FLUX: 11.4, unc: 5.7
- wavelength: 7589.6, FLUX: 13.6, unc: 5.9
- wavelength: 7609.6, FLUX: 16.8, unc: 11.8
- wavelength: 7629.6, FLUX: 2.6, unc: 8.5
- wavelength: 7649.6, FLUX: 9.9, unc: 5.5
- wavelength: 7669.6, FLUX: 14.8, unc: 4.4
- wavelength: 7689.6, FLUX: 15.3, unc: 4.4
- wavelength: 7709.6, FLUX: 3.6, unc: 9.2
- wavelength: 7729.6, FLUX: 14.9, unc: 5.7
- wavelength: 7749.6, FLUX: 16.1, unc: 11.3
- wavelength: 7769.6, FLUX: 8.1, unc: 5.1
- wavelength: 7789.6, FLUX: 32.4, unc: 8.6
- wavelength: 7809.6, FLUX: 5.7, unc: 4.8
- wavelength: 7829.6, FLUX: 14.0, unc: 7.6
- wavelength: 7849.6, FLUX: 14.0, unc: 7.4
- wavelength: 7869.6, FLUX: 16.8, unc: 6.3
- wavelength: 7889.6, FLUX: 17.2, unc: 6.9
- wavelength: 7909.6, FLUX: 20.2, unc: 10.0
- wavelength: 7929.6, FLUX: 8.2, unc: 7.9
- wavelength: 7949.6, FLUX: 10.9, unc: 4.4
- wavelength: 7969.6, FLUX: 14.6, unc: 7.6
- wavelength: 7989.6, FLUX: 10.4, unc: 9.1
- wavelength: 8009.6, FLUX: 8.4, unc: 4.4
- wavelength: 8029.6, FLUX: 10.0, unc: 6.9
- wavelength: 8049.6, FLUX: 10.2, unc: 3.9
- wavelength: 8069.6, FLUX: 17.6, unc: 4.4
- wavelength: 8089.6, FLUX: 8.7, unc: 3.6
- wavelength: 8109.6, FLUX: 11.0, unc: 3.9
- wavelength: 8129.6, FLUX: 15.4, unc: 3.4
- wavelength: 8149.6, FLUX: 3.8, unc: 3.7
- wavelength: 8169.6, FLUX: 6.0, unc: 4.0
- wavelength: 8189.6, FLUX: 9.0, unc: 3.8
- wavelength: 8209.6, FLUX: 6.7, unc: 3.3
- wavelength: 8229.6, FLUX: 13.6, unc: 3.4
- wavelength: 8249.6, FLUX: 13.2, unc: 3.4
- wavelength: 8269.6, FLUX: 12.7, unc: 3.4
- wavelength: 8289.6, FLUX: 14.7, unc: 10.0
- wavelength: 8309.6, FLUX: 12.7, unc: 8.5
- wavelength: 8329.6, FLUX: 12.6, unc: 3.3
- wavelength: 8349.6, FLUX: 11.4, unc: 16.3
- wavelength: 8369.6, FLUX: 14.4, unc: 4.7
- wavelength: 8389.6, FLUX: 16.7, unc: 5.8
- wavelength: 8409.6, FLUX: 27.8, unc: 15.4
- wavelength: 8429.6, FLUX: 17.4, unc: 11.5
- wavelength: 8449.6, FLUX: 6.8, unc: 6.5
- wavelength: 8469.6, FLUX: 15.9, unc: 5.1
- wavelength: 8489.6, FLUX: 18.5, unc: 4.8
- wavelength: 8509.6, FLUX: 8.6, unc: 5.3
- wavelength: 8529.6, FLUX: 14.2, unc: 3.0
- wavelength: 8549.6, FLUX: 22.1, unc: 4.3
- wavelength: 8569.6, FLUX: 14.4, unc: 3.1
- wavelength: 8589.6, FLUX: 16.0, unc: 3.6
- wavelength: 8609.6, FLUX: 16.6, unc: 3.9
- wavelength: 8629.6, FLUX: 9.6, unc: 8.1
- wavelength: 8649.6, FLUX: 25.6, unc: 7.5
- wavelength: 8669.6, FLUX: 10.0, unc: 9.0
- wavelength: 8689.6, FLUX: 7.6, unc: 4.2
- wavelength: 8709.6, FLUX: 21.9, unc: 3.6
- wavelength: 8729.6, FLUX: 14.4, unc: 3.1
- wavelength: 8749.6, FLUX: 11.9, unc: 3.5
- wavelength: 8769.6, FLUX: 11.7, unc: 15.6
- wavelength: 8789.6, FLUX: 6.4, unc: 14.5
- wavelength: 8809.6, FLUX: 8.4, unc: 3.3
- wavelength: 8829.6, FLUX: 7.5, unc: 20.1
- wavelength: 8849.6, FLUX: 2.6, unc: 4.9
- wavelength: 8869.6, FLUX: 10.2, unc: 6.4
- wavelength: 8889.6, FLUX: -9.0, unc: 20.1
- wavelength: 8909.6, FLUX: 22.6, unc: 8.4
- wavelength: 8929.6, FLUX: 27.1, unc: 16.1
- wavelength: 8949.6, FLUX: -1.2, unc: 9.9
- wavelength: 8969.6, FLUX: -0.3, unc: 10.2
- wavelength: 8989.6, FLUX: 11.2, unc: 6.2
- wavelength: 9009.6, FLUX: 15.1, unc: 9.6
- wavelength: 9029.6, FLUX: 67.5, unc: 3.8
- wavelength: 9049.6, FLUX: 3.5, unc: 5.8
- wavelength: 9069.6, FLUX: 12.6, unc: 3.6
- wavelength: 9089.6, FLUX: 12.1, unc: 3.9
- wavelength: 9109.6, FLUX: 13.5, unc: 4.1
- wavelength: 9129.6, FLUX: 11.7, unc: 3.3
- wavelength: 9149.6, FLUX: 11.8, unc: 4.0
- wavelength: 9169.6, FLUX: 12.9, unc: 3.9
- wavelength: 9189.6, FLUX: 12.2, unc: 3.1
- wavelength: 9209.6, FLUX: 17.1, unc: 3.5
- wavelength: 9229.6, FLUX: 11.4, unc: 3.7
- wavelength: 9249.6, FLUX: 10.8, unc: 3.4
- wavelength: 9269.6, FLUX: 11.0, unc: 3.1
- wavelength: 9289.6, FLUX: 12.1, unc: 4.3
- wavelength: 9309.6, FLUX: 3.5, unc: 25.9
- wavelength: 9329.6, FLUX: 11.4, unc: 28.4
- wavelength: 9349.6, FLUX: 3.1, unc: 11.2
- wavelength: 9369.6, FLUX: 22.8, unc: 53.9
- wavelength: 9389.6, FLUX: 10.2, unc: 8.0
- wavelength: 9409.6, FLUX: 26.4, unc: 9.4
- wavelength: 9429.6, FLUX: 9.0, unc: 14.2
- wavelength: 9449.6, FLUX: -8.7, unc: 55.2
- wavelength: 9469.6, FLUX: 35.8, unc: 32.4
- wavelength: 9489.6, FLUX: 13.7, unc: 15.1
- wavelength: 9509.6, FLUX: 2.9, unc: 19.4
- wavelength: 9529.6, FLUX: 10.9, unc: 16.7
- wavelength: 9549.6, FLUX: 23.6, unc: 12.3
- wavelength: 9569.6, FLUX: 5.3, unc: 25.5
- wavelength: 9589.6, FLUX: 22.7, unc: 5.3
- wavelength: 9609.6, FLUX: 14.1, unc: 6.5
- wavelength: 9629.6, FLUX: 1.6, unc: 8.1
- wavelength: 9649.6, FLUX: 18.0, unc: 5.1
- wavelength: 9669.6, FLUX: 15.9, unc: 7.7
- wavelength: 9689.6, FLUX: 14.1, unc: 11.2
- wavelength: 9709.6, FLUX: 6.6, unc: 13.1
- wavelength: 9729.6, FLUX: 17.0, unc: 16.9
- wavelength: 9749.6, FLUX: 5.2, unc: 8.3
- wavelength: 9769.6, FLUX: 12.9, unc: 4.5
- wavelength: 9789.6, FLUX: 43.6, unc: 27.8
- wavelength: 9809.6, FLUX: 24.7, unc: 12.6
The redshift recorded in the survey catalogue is 1.422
